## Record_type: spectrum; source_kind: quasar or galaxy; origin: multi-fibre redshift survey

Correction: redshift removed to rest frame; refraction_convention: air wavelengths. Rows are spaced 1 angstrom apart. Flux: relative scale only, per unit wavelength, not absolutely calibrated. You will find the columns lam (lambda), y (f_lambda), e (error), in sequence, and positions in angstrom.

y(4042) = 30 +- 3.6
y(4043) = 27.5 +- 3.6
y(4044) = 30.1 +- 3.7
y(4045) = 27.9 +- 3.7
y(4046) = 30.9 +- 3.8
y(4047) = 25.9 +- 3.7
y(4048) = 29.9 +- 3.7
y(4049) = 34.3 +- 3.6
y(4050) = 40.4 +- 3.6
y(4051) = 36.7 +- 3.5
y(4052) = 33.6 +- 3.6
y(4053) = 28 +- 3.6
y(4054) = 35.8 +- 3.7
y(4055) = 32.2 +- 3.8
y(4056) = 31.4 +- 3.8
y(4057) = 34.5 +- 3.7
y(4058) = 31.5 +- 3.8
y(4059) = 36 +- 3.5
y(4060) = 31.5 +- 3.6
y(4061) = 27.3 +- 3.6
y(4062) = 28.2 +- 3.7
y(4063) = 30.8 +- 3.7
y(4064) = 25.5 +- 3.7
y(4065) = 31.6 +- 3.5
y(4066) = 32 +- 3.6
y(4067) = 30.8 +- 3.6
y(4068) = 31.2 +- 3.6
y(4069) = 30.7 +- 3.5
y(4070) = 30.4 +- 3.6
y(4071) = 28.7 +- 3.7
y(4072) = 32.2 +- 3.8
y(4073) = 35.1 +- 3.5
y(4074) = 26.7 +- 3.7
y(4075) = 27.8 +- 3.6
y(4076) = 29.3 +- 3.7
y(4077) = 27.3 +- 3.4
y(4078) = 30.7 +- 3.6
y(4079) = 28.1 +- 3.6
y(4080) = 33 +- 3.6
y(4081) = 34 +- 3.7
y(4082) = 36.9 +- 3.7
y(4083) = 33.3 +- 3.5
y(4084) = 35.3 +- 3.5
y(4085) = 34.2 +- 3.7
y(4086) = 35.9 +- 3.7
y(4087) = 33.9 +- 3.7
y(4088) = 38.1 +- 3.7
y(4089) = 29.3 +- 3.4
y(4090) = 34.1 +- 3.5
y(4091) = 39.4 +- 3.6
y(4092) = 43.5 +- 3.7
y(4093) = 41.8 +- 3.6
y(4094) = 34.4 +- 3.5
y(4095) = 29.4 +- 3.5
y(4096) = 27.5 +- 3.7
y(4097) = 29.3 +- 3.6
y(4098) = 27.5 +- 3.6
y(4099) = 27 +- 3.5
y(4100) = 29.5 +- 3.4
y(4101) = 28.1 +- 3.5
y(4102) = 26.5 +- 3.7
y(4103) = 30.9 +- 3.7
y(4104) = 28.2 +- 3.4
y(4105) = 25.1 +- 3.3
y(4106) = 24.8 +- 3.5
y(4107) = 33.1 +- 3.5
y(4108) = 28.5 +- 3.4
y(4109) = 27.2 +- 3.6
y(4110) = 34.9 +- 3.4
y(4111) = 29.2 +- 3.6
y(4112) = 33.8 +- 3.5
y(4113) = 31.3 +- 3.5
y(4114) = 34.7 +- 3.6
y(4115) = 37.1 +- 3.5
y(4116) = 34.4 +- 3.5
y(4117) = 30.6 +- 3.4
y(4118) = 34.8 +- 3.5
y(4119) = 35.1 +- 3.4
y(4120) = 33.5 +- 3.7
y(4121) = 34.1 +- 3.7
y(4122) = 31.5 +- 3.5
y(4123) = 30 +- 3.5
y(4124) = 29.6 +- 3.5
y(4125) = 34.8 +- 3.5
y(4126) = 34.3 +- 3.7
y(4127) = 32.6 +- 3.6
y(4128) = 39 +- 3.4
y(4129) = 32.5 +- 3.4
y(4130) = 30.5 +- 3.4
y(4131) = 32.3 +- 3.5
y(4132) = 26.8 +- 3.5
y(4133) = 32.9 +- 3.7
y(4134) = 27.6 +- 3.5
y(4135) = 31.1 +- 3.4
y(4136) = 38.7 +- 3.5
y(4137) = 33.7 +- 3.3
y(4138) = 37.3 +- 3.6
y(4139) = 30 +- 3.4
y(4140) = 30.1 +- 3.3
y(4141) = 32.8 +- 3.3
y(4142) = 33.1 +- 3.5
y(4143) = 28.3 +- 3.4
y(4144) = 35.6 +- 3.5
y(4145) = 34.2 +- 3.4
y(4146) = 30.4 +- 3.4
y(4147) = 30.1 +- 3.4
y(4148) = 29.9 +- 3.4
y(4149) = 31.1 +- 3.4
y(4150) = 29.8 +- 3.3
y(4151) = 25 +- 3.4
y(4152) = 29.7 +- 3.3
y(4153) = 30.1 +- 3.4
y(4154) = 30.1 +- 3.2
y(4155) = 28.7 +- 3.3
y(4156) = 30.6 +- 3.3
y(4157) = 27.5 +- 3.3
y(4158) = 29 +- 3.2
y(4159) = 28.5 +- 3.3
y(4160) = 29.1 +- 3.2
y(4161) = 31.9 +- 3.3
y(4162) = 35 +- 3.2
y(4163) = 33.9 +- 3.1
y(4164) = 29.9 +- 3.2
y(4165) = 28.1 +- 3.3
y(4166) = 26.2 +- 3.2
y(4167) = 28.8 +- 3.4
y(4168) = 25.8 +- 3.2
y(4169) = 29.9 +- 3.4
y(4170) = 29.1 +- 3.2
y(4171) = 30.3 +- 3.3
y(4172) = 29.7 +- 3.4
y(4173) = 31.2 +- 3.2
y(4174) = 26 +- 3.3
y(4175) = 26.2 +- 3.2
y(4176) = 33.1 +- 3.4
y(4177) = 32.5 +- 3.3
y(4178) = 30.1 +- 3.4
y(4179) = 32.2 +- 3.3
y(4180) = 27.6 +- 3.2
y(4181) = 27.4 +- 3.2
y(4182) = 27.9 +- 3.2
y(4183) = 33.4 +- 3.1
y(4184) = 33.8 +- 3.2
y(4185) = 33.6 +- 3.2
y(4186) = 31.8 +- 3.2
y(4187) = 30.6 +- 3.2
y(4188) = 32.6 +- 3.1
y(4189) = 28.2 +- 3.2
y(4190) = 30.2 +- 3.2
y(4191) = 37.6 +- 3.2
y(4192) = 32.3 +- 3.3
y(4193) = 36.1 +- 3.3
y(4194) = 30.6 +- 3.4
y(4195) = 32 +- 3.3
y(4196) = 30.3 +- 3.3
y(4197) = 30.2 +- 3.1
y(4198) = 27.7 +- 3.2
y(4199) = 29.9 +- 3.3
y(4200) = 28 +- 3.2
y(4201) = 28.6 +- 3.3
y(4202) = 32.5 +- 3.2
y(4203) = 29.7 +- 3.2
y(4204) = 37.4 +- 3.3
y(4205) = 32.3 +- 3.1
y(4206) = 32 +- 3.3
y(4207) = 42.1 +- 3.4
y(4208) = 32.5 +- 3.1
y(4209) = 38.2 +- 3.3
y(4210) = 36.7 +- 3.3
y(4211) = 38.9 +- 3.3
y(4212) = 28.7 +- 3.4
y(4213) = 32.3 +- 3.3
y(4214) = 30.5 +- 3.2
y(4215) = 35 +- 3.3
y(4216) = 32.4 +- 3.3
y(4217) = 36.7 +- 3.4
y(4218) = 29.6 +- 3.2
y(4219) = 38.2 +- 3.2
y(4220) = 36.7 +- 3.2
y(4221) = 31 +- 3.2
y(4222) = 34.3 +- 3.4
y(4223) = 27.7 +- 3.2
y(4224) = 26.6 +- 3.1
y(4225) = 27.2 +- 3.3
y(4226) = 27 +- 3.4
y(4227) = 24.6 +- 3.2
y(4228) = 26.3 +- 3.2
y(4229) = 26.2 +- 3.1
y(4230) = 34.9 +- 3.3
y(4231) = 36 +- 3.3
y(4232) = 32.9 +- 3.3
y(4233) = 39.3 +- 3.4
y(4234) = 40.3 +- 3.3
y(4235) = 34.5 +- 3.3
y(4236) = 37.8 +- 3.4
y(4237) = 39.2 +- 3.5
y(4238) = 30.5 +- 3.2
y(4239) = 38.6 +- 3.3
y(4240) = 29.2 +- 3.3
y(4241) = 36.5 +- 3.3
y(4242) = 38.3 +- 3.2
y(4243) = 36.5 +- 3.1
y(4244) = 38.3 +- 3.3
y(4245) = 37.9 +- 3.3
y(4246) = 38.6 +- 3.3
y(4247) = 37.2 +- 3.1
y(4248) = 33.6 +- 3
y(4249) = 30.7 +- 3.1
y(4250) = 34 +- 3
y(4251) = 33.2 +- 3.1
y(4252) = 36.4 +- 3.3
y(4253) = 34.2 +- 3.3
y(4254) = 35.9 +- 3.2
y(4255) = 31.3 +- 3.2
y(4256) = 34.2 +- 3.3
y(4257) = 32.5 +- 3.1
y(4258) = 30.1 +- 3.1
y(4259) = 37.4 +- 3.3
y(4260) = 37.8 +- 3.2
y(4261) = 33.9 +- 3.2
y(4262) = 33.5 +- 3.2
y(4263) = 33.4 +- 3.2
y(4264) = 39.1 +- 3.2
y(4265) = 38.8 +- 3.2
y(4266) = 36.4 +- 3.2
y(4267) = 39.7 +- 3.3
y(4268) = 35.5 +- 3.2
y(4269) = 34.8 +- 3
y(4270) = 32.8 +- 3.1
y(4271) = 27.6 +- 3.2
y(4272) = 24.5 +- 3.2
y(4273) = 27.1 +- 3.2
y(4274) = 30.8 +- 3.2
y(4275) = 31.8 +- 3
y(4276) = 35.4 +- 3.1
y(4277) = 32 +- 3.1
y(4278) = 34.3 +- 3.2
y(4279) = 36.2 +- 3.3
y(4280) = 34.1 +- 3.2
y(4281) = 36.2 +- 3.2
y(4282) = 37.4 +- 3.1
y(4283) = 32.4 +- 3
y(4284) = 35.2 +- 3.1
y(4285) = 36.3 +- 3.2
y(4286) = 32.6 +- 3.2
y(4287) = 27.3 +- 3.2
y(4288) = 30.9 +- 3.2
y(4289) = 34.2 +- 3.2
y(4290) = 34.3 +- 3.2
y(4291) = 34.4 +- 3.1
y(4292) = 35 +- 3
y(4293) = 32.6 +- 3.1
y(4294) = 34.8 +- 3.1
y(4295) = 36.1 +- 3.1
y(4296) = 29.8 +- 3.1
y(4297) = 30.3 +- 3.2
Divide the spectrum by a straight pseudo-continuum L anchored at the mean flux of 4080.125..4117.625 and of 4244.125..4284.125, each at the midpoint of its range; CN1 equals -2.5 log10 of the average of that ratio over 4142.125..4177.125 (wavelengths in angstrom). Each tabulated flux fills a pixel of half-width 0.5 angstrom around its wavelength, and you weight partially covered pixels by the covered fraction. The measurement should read 0.11 mag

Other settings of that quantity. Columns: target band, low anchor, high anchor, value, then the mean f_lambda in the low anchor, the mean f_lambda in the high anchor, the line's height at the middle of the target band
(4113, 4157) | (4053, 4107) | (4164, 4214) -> -0.02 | 31.5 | 31.3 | 31.4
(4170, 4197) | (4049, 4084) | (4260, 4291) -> 0.06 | 31.7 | 33.7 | 32.8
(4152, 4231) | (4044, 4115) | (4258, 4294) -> 0.06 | 31.6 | 33.8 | 32.9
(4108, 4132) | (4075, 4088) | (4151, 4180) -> -0.05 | 32.7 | 29.6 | 31.3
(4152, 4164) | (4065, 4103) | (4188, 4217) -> 0.07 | 32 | 32.7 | 32.4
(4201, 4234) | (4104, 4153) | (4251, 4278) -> 0.01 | 31.8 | 33.7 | 33.1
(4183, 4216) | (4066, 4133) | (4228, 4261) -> 0.05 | 31.9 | 35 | 34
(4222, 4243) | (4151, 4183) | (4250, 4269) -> 0.02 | 29.5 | 35.1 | 33.5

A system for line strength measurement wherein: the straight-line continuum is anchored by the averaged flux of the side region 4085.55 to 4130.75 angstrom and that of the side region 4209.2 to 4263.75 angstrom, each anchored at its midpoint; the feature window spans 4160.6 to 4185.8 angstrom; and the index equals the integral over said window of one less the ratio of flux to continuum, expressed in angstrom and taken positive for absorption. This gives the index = 2.2 angstrom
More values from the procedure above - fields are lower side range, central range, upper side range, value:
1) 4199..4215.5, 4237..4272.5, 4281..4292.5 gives -1.19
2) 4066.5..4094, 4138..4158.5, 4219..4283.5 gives 1.77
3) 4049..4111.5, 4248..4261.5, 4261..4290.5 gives -0.22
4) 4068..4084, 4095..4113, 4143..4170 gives 1.00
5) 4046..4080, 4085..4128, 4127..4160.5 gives -1.54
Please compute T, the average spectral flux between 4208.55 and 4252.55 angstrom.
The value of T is 33.8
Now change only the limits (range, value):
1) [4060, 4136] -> 31.7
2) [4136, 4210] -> 31.1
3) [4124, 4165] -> 31.4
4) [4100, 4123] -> 31.2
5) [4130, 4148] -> 32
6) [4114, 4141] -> 32.9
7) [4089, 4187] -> 31.2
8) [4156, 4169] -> 29.5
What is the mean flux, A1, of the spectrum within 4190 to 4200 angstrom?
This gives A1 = 31.6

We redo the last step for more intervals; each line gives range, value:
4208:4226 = 32.8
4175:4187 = 31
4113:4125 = 33.2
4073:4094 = 33.7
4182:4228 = 32.1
